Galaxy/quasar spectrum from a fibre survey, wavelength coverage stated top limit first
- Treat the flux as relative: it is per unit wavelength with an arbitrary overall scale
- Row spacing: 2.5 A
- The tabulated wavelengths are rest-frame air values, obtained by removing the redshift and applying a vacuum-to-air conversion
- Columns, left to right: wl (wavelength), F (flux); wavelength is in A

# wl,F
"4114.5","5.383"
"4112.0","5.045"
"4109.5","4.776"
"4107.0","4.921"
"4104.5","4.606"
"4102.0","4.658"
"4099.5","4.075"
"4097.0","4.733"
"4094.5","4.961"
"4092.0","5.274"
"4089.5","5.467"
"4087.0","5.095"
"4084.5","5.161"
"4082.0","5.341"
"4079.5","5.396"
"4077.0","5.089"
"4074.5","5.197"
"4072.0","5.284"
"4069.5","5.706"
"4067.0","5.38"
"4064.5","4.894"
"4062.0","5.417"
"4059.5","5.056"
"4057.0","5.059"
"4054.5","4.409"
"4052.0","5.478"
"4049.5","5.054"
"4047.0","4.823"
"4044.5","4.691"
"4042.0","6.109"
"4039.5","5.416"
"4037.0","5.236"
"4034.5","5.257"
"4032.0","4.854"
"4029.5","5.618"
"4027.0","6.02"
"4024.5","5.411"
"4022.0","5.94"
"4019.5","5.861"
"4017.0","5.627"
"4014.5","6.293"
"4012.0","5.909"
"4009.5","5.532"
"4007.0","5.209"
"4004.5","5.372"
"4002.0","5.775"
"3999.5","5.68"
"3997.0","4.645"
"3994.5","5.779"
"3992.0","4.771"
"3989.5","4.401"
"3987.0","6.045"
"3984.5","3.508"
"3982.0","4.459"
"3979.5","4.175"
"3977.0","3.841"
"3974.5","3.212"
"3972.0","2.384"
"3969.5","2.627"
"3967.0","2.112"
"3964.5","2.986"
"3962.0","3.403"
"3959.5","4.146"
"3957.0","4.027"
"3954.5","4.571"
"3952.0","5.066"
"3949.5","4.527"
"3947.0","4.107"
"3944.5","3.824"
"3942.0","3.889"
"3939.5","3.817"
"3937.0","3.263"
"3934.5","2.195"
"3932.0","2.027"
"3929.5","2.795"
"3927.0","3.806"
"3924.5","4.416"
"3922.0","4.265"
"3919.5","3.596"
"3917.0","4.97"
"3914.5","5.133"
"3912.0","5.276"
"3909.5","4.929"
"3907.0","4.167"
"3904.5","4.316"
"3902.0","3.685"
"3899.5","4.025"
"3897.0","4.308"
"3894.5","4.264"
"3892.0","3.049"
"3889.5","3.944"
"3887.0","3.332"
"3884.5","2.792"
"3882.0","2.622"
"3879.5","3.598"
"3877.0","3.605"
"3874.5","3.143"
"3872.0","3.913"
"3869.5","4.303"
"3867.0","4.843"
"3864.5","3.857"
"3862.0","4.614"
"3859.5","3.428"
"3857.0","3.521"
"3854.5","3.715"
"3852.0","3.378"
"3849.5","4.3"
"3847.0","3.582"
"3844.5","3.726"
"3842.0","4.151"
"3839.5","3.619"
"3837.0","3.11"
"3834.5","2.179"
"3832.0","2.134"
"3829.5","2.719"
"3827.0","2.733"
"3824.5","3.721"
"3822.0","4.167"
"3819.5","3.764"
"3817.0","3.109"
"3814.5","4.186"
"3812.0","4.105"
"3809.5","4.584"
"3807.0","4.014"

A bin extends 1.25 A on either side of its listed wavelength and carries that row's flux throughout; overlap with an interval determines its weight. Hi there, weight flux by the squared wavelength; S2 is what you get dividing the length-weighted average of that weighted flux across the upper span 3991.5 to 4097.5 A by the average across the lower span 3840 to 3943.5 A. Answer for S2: 1.51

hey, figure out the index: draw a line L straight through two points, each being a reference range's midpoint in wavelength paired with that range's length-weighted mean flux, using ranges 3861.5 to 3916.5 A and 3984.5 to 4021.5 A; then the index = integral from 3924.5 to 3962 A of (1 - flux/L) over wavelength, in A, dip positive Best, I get 7.7 A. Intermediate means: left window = 3.99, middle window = 3.73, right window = 5.43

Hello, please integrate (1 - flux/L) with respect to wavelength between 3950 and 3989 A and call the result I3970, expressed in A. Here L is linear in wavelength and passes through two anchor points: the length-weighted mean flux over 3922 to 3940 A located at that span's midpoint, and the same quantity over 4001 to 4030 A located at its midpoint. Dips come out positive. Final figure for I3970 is 4.9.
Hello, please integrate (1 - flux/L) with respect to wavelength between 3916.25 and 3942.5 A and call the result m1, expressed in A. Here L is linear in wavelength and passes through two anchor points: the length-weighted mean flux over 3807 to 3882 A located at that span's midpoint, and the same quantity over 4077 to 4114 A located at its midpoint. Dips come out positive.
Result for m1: 3.7 A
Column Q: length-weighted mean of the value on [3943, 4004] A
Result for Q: 4.18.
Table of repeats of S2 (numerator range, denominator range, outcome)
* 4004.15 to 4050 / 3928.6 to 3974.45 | 1.66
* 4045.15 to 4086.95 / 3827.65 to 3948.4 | 1.52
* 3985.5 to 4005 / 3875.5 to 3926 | 1.38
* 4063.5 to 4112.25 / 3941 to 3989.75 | 1.39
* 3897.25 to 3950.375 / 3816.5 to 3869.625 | 1.15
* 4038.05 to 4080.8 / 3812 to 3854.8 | 1.70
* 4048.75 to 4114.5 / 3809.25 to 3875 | 1.57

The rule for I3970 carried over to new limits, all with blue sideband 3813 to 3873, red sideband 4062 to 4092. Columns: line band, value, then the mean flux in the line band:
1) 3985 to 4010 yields -2.89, 5.26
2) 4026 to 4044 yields -1.73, 5.46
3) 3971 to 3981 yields 2.43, 3.45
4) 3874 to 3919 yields 0.54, 3.96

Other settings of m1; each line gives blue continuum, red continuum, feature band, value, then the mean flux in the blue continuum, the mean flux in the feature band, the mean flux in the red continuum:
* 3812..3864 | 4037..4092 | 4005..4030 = -4.48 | 3.51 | 5.73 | 5.22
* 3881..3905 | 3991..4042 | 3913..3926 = -1.46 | 3.62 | 4.48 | 5.53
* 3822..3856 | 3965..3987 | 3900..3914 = -4.52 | 3.35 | 4.49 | 3.44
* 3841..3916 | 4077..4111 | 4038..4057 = -1.60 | 3.92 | 5.14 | 4.96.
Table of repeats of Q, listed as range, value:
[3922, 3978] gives 3.52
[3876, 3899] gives 3.52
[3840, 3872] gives 3.94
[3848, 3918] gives 3.96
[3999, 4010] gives 5.5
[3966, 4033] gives 4.86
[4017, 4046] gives 5.49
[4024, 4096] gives 5.24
